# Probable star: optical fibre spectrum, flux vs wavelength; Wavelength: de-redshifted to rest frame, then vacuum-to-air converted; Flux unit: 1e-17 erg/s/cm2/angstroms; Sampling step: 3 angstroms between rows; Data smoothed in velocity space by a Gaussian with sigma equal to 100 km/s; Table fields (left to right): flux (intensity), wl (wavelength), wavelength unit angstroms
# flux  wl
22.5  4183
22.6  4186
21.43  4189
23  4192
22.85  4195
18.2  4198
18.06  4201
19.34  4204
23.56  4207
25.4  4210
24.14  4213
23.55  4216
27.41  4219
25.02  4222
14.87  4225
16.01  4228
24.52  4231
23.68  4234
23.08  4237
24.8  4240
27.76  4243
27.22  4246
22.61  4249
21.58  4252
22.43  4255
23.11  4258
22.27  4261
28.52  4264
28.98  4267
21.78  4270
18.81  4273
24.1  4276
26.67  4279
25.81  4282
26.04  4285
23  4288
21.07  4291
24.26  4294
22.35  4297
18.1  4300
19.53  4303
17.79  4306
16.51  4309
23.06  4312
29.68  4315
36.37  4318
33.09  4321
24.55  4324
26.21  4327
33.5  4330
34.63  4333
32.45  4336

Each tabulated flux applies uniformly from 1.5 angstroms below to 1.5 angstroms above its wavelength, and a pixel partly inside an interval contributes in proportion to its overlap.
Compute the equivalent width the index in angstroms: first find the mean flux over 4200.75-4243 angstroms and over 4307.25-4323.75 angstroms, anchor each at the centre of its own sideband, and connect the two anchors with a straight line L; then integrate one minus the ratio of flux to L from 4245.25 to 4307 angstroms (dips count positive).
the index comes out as 5.3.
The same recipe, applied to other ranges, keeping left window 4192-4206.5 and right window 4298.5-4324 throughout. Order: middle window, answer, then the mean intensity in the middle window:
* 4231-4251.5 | -2.8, 24.7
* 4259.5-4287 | -2.2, 24.7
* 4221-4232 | 0.8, 19.7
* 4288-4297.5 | 0.4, 22.7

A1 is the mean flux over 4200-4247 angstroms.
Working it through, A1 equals 23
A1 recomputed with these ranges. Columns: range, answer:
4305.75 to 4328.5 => 26.4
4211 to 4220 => 24.9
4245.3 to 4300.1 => 23.7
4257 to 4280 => 24.3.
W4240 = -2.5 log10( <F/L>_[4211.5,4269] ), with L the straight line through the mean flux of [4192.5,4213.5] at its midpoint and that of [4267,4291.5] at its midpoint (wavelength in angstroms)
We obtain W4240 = -0.049 mag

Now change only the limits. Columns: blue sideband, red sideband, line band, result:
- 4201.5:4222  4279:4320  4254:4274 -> -0.01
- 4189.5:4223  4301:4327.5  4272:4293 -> 0.03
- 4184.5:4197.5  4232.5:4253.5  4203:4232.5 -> 0.04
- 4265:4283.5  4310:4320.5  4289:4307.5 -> 0.31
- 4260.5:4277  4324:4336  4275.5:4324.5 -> 0.14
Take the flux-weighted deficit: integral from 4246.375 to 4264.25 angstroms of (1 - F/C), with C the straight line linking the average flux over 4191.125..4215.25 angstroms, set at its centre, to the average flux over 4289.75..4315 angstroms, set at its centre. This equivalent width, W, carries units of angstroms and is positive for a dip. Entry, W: -1.65 angstroms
